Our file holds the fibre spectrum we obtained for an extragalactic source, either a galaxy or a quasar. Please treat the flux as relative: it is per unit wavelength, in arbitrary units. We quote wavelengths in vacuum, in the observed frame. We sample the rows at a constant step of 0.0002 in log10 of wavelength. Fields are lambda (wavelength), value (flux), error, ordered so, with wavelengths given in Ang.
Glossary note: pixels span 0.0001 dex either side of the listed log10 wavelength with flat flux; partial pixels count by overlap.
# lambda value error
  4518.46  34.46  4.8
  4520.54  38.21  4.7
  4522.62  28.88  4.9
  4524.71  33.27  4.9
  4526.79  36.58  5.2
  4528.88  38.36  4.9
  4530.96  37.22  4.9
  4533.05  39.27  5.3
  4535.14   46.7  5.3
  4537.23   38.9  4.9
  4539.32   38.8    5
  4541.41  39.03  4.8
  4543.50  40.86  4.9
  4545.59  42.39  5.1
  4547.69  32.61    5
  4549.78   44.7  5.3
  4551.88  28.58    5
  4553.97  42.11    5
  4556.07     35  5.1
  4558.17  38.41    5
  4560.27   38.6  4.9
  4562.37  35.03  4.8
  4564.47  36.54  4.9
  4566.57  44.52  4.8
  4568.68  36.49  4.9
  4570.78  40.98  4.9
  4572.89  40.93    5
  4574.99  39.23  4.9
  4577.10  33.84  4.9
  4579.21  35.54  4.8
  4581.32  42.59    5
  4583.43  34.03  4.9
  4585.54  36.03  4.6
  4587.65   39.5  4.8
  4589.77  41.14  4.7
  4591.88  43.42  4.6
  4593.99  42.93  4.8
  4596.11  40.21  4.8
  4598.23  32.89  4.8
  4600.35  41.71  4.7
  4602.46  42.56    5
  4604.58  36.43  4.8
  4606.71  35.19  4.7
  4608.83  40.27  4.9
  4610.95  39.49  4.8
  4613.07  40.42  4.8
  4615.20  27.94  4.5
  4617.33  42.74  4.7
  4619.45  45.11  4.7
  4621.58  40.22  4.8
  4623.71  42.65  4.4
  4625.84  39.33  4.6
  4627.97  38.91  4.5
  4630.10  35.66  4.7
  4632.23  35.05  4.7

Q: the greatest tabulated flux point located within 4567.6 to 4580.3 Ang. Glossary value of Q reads 40.98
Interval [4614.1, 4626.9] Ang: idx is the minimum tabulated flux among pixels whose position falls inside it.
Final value 27.94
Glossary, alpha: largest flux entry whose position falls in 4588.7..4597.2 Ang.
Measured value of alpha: 43.42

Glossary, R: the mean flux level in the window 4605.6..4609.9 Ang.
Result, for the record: 37.7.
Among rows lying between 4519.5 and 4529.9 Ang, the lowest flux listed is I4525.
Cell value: 28.88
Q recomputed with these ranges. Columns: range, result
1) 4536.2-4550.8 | 44.7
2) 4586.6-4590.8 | 41.14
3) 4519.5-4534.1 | 39.27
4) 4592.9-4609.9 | 42.93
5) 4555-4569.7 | 44.52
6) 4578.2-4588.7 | 42.59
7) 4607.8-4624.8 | 45.11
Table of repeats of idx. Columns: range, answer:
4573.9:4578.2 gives 33.84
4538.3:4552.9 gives 28.58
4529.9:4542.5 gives 37.22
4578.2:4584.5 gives 34.03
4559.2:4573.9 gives 35.03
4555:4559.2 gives 35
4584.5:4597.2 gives 36.03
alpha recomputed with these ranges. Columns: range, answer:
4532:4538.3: 46.7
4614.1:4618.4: 42.74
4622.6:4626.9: 42.65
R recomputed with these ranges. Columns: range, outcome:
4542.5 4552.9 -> 37.8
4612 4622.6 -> 39.3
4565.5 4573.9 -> 40.7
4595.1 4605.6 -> 38.8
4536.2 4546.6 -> 40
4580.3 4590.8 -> 38.6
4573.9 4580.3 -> 36.3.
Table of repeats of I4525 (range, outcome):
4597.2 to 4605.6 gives 32.89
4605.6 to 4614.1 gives 35.19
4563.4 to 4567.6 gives 36.54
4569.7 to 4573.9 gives 40.93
